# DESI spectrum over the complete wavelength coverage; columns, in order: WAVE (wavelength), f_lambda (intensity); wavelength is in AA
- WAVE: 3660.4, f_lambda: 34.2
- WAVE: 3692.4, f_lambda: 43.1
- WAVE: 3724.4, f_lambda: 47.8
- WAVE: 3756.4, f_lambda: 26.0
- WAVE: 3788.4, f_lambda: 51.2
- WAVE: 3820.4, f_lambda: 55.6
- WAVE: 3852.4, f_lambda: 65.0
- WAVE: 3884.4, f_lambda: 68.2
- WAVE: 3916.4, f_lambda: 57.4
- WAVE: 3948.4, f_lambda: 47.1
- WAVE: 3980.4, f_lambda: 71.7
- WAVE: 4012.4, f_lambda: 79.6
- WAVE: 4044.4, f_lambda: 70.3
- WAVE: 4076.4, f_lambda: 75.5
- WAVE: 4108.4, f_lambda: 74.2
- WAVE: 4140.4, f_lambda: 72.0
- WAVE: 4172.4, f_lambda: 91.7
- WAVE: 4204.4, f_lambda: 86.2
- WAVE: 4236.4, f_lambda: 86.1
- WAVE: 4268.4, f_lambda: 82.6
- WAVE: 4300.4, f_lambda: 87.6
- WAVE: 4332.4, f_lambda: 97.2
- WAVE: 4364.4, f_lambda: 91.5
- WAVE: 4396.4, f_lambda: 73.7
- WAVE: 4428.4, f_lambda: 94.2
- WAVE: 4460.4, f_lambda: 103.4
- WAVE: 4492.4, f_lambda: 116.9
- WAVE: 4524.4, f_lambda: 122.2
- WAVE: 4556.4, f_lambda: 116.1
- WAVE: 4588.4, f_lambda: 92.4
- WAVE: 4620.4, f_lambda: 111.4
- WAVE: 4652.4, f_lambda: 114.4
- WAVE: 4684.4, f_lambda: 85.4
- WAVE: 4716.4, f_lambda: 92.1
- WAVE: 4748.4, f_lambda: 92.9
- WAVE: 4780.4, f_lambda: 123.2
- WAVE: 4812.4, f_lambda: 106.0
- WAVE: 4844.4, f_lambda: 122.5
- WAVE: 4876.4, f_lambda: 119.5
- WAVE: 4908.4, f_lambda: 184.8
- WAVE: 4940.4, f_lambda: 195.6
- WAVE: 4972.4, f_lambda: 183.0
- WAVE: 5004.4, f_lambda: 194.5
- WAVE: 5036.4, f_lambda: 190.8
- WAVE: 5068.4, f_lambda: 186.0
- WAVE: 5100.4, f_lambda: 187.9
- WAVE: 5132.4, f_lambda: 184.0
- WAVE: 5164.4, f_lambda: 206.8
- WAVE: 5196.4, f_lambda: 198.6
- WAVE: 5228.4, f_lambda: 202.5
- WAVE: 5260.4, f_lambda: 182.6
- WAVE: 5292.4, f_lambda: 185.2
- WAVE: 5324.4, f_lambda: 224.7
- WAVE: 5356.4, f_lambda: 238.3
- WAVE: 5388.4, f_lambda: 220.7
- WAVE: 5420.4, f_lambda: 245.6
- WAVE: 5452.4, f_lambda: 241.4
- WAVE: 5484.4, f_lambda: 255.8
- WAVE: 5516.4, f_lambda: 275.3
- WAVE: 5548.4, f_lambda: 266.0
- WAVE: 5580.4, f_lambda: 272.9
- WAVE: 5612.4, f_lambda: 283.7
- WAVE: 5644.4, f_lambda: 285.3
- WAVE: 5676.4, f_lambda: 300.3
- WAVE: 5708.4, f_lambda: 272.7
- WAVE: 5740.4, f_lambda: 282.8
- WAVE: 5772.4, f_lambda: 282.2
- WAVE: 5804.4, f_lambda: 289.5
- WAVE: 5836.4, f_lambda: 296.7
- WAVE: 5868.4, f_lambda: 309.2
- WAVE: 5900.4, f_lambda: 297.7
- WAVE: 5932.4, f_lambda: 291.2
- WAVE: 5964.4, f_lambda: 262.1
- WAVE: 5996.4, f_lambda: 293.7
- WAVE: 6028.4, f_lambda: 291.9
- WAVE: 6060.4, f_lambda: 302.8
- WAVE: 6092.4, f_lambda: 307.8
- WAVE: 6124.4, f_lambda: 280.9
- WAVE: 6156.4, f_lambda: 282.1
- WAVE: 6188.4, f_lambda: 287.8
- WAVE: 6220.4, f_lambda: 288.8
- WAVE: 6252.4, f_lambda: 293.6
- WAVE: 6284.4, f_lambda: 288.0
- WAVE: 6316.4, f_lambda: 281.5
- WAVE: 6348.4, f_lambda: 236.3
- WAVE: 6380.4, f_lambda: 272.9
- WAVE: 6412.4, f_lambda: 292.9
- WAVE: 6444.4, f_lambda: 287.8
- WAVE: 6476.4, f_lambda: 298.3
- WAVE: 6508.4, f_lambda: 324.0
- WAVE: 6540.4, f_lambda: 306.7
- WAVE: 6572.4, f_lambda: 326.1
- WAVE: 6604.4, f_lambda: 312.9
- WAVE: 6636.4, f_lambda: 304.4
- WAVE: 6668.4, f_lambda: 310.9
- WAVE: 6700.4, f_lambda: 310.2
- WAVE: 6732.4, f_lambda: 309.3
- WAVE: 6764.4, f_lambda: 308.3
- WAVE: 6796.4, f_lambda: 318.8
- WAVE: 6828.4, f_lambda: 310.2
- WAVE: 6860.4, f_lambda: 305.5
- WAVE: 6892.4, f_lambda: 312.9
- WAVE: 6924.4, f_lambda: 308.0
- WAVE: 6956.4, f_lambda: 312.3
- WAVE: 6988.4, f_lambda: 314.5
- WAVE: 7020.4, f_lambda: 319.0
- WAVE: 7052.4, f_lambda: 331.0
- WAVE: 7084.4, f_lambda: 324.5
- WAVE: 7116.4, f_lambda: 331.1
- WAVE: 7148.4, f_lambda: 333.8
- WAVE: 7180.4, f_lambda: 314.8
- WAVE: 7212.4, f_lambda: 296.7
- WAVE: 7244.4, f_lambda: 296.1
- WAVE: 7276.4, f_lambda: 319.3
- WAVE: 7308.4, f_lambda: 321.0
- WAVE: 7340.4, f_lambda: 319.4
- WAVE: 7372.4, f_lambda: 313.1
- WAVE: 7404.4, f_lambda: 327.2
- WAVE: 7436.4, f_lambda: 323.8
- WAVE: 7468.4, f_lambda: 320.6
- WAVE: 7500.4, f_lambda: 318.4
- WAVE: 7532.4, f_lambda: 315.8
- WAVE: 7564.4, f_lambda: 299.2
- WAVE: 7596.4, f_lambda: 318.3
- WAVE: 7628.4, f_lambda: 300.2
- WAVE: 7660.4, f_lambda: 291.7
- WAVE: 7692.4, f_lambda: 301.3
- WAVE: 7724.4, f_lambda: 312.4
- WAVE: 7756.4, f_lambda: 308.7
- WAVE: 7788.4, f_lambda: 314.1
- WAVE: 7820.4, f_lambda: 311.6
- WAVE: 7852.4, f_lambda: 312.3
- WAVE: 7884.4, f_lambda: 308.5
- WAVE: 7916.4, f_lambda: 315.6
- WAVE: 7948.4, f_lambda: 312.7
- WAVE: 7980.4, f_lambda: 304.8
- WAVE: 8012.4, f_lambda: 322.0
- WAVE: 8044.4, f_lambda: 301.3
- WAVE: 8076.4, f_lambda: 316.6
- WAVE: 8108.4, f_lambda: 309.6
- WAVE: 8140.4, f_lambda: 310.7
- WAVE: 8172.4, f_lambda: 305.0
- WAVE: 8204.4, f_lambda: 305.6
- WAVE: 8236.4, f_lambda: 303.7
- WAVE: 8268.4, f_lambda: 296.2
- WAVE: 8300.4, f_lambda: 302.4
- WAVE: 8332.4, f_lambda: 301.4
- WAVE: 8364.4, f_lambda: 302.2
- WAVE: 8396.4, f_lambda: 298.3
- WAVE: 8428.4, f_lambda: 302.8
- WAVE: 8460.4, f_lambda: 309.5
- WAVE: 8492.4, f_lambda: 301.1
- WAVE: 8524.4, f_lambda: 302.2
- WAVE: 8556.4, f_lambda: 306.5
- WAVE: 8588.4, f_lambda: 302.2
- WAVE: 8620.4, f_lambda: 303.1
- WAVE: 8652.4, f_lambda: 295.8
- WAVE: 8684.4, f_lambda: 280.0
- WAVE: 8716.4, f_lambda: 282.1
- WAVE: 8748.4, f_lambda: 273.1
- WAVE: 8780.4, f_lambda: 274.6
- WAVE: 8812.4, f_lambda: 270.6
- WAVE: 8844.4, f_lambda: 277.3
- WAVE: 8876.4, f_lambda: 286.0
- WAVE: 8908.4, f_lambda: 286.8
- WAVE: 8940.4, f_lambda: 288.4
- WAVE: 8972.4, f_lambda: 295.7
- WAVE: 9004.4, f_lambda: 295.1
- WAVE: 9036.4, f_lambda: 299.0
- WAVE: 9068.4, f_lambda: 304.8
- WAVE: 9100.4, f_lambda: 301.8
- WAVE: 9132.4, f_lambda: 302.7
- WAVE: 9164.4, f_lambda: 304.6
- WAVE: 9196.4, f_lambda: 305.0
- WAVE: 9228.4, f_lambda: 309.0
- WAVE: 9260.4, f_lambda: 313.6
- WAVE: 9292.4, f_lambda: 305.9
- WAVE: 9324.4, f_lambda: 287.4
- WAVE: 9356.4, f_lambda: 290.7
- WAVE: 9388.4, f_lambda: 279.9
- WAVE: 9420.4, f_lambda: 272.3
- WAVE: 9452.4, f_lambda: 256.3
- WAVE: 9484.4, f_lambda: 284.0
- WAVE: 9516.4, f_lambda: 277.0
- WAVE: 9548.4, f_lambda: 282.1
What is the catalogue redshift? 0.226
